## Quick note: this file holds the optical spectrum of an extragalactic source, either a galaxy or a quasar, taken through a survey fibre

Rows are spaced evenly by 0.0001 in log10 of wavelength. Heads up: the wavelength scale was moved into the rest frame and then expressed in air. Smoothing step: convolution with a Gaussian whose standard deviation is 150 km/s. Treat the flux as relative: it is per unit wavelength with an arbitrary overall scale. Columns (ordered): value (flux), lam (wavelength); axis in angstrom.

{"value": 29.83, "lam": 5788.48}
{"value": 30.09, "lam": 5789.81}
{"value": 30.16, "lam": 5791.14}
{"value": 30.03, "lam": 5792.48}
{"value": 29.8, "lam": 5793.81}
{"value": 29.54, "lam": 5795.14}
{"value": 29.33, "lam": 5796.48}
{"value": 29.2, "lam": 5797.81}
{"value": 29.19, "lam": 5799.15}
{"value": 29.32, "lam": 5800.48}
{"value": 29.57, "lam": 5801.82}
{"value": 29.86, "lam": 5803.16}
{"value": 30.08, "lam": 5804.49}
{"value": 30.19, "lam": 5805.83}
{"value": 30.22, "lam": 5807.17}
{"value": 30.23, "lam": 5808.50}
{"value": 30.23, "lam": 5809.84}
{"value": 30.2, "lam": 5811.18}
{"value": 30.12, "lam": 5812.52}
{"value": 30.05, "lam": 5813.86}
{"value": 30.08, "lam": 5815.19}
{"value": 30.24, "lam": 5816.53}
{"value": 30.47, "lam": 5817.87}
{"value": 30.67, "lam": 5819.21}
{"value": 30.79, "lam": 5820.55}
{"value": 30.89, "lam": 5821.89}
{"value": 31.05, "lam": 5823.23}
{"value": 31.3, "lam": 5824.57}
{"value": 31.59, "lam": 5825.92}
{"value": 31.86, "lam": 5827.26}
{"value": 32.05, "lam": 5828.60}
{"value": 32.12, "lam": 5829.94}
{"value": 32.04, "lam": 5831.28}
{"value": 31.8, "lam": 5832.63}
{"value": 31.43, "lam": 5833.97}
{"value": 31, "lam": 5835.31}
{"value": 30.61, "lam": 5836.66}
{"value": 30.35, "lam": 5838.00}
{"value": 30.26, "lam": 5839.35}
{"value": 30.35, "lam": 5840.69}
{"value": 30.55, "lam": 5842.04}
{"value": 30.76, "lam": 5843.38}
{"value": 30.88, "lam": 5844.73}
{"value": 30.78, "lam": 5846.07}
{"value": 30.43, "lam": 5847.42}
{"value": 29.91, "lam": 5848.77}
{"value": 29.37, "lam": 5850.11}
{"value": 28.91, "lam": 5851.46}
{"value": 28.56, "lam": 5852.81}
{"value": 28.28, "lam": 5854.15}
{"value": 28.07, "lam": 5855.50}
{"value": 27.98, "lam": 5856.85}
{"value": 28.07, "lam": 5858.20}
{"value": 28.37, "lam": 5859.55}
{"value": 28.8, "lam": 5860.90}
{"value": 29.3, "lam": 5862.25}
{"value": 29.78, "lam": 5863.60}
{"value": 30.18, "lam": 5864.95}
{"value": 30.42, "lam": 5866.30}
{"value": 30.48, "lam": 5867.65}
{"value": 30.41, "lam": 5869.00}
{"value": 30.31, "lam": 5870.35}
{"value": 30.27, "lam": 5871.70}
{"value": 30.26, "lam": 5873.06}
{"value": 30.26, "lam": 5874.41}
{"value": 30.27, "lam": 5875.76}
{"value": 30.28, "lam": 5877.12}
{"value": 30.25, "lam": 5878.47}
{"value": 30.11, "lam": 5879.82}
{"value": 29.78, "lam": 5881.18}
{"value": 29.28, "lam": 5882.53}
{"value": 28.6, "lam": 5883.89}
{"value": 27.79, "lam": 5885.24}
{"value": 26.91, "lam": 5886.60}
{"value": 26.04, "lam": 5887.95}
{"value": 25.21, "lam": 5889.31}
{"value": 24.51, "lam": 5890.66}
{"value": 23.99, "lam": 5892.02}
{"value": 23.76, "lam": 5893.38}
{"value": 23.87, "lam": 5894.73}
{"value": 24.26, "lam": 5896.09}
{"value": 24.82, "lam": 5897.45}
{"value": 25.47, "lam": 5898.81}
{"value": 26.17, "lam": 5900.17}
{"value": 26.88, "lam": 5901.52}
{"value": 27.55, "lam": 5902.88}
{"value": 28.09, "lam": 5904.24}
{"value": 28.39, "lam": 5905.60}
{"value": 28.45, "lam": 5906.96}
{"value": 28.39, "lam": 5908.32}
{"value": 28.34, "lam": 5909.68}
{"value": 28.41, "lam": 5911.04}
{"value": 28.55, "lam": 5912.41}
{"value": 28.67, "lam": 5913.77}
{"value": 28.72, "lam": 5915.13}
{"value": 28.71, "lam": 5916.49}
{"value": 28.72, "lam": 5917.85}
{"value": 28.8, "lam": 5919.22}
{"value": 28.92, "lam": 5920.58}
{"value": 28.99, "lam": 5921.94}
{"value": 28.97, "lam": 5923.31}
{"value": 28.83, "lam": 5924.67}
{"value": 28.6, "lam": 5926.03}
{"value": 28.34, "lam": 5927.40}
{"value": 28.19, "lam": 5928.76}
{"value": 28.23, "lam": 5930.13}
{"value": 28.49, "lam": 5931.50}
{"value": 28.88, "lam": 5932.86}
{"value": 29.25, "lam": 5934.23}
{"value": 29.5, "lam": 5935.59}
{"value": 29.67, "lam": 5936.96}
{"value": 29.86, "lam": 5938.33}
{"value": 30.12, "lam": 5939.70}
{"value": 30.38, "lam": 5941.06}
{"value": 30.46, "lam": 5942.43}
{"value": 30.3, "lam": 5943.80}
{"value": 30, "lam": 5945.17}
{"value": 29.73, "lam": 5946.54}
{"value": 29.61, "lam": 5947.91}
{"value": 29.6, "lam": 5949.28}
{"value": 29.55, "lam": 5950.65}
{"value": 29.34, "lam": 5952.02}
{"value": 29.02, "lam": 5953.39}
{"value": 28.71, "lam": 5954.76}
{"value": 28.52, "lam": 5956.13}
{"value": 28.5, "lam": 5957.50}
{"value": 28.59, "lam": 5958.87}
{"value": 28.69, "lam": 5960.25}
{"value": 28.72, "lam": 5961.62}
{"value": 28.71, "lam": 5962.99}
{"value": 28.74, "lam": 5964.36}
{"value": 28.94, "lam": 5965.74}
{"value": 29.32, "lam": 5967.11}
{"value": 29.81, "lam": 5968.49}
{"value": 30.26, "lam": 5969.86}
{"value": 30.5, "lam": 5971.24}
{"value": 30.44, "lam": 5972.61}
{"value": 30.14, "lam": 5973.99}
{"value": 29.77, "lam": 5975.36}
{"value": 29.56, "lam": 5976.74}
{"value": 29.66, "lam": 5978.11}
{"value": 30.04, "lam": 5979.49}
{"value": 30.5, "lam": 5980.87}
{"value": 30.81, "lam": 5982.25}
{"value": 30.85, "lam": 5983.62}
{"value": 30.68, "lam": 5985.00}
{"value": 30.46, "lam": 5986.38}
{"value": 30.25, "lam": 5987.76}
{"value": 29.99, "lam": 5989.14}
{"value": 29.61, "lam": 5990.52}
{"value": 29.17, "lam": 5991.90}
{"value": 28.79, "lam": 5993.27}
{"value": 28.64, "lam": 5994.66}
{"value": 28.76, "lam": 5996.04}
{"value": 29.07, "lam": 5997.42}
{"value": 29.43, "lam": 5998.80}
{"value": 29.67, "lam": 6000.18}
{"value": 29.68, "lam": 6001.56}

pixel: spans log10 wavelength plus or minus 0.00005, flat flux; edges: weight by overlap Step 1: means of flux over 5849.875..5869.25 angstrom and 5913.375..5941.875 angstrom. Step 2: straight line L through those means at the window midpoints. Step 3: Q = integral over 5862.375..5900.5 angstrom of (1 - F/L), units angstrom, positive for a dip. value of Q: 1.37 angstrom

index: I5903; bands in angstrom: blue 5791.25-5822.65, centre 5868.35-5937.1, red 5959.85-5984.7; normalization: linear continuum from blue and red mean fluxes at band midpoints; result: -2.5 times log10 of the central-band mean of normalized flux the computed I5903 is 0.07 mag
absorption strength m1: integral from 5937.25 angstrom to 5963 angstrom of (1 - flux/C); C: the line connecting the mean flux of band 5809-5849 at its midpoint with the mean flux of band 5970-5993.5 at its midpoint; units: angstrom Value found 0.7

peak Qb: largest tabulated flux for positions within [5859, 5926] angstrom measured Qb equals 30.48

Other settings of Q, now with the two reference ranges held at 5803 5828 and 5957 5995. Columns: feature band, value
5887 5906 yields 2.8 angstrom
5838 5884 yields 0.8 angstrom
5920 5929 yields 0.4 angstrom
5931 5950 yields 0.1 angstrom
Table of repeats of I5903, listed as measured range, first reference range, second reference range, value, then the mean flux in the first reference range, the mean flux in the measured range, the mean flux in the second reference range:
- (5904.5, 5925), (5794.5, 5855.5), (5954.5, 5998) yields 0.05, 30.3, 28.6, 29.5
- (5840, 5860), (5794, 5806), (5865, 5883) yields 0.02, 29.6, 29.4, 30.2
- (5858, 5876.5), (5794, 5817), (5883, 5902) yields -0.11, 29.9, 29.8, 25.6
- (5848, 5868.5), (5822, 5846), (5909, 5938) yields 0.05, 31.2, 29.1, 28.8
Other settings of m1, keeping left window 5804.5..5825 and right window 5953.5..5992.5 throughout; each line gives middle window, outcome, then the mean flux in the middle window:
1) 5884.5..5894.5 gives 1.5 angstrom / 25.4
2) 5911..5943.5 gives 0.9 angstrom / 29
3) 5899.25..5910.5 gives 0.8 angstrom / 27.8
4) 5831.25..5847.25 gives -0.3 angstrom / 30.8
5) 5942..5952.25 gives 0.0 angstrom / 29.8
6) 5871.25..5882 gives 0.0 angstrom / 30.2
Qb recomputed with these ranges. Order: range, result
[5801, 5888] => 32.12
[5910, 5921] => 28.92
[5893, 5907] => 28.45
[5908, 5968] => 30.46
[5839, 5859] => 30.88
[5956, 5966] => 28.94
